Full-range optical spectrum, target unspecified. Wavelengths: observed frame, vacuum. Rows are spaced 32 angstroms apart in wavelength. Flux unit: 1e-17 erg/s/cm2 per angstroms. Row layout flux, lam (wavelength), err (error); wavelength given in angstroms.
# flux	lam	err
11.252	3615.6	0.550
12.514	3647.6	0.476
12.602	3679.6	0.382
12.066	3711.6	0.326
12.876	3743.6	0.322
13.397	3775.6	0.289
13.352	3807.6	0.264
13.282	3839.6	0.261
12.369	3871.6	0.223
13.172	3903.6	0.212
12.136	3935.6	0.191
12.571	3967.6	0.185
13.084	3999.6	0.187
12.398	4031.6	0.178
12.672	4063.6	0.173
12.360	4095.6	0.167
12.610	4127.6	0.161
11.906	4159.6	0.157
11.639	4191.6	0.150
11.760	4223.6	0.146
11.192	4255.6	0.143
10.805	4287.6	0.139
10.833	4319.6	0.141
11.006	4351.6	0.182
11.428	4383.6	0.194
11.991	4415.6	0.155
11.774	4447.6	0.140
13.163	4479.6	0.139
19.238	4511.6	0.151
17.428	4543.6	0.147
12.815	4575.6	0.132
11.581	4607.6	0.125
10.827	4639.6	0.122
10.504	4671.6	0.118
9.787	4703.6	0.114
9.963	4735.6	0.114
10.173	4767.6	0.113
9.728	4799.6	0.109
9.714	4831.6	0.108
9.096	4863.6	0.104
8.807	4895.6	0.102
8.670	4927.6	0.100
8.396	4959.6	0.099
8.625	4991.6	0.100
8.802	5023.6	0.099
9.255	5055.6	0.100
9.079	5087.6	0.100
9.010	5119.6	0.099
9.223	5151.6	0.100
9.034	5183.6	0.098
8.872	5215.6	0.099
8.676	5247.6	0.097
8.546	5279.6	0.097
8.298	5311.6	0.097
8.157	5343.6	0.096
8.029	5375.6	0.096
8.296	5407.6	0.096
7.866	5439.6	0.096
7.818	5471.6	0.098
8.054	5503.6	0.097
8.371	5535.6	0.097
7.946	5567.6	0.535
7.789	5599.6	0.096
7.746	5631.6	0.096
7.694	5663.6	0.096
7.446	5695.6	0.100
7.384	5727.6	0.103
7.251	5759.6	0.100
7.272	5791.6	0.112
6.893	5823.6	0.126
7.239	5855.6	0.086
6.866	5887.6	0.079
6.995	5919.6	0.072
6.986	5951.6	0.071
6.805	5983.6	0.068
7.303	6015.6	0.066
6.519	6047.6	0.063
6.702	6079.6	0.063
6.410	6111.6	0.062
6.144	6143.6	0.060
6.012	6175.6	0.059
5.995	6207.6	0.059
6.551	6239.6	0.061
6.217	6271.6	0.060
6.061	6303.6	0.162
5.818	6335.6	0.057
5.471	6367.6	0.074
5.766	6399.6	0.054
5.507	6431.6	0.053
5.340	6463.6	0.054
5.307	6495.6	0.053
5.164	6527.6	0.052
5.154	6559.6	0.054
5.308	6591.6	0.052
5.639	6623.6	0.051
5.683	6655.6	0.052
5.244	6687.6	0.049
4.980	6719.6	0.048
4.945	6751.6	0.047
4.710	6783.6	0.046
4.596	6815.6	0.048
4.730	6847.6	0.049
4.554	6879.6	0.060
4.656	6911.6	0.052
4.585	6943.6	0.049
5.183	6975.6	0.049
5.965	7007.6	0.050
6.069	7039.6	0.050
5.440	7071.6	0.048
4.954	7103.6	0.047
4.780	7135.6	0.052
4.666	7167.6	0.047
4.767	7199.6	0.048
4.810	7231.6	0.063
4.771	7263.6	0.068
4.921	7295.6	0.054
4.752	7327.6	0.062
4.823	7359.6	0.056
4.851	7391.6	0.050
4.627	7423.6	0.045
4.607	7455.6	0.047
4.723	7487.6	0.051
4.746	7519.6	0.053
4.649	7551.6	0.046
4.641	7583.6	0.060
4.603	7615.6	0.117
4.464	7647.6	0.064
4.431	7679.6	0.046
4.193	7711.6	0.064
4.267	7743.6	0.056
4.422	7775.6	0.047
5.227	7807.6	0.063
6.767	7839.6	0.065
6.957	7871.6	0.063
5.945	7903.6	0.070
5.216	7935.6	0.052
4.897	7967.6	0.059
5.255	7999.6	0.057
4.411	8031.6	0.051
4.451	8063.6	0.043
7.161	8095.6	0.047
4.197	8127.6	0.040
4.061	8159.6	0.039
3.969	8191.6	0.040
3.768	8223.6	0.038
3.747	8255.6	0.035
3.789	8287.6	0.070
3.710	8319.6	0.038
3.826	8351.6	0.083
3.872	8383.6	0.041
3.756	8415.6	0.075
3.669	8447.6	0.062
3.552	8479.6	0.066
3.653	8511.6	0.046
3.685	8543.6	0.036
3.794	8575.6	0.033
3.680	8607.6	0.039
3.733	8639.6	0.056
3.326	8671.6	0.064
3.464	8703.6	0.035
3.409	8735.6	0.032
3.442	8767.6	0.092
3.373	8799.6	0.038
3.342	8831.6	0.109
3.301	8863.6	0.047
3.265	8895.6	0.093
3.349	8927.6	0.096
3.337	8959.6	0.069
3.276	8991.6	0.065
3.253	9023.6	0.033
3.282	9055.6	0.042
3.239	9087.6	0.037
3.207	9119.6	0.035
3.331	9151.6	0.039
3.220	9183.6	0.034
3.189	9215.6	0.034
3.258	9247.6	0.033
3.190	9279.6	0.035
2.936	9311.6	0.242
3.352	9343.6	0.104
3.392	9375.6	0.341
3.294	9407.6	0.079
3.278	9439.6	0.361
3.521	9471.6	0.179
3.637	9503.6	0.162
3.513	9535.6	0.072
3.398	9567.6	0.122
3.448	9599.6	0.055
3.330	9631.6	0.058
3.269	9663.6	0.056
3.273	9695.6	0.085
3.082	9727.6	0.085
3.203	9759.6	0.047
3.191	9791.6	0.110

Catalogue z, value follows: 0.616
